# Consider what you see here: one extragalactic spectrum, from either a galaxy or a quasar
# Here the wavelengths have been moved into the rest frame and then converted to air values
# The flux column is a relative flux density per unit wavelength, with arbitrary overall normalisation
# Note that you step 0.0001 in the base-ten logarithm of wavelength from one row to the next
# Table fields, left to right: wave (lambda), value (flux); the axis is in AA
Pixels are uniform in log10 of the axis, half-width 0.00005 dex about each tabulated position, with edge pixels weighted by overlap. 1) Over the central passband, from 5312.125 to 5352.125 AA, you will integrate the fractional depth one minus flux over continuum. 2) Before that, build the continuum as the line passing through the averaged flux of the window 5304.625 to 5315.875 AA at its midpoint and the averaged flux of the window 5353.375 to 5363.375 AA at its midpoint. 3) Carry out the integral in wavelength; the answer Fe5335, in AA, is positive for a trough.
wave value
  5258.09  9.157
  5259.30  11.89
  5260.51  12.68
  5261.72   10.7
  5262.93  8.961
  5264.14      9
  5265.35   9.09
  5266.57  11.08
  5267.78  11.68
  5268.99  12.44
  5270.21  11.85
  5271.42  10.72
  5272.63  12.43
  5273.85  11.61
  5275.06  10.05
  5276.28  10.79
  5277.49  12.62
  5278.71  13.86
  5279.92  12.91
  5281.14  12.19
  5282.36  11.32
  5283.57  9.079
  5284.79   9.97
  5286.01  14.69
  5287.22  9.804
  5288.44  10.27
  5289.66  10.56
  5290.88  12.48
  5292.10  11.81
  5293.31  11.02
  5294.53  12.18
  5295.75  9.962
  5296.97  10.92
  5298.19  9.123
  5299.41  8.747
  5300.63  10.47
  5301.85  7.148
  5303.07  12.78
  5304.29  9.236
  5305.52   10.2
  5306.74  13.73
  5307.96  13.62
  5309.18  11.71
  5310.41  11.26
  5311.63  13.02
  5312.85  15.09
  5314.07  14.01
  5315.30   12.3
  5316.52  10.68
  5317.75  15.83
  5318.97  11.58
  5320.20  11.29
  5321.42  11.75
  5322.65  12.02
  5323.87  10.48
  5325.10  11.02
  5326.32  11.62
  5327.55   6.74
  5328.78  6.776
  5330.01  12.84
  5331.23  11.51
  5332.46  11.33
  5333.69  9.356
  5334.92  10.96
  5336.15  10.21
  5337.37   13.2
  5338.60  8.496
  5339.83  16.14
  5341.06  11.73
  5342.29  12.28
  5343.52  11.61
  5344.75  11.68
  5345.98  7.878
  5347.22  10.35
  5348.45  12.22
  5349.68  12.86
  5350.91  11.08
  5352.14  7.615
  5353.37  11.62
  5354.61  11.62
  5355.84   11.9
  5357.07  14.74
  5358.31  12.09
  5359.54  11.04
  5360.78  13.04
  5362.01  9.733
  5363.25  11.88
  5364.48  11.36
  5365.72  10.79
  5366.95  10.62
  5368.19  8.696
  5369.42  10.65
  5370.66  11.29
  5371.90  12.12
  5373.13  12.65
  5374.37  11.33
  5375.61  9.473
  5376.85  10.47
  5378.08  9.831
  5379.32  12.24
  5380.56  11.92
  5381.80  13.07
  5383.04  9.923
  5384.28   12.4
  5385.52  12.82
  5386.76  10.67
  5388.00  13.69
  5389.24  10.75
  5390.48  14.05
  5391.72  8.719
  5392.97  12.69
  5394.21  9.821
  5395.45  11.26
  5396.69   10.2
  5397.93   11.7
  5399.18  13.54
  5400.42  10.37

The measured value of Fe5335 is 3.1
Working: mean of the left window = 12.7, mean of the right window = 12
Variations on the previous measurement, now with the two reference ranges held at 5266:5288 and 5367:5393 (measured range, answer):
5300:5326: -0.8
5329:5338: 0.3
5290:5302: 1.1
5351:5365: -0.1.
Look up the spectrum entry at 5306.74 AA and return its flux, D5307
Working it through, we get 13.73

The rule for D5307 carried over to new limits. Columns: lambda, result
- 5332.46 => 11.33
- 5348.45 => 12.22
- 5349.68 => 12.86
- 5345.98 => 7.878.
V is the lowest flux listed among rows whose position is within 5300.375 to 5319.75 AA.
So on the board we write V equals 7.148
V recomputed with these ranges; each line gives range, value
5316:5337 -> 6.74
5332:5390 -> 7.615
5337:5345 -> 8.496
